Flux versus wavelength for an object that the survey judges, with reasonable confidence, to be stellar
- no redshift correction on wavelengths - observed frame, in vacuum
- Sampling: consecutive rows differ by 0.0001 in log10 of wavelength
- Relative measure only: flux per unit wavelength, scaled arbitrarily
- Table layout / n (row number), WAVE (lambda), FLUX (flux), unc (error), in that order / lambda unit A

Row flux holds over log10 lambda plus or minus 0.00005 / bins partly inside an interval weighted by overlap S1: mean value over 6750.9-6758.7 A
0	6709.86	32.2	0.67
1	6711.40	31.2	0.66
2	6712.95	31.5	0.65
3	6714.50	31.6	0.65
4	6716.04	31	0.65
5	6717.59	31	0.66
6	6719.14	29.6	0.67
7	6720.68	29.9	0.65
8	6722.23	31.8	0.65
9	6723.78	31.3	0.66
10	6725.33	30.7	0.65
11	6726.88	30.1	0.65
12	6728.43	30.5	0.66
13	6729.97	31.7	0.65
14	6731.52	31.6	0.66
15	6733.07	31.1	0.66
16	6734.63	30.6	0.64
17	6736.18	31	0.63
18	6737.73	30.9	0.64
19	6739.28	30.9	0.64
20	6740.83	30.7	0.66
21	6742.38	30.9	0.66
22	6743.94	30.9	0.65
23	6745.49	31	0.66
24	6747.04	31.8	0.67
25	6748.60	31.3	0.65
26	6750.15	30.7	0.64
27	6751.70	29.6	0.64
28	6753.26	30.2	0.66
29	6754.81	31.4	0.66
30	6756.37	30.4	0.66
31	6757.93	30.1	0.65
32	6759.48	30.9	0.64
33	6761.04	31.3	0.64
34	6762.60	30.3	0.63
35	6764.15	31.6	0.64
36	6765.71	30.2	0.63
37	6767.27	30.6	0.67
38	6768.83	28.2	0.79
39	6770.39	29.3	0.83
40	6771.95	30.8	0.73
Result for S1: 30.3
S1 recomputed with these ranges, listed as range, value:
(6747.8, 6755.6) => 30.6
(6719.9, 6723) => 30.9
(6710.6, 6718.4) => 31.2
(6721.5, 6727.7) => 30.9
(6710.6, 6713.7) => 31.4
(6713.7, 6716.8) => 31.3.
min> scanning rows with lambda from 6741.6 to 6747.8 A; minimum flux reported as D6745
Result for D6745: 30.9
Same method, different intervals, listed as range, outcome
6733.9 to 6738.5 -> 30.6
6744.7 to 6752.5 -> 29.6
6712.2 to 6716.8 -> 31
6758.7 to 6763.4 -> 30.3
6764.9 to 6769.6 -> 28.2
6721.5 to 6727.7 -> 30.1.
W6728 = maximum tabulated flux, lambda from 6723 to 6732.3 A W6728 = 31.7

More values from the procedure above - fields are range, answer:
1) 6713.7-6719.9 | 31.6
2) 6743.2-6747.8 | 31.8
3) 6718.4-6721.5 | 29.9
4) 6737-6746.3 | 31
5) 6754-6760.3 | 31.4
